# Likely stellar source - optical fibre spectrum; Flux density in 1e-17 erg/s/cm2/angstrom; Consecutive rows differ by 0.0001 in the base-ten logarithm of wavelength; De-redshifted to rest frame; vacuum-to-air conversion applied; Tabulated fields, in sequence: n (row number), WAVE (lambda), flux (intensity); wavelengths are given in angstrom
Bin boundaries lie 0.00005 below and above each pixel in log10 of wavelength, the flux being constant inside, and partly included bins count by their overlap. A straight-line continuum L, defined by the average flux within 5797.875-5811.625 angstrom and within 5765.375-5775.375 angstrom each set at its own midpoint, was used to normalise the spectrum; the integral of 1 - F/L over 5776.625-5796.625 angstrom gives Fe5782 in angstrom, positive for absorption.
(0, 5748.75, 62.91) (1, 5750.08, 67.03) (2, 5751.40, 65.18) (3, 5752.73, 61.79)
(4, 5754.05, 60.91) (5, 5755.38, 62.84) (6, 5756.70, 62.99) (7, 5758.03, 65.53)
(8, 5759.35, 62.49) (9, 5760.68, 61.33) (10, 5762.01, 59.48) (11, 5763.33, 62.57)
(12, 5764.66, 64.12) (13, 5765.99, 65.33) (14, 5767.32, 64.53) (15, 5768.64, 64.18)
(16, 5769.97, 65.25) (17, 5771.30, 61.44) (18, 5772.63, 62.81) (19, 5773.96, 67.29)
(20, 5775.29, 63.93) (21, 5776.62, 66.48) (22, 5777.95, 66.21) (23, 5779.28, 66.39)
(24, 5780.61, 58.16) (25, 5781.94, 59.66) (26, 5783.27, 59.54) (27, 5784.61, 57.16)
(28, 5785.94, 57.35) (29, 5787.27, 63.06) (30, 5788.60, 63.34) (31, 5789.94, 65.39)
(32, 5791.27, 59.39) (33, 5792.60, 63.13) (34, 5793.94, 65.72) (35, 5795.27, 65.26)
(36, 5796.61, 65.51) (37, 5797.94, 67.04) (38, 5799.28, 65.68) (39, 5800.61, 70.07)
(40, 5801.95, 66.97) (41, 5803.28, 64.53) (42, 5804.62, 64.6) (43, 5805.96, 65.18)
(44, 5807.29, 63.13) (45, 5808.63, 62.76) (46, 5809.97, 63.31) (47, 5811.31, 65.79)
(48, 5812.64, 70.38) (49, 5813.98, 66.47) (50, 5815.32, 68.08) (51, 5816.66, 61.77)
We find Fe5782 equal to 0.7 angstrom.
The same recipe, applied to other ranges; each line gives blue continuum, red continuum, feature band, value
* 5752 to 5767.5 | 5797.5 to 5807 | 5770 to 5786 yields 0.4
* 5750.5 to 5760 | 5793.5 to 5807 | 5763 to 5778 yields -0.1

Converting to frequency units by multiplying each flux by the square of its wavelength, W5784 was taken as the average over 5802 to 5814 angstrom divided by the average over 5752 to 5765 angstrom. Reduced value 1.1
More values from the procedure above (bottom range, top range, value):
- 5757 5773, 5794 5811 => 1.05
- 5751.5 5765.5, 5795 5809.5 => 1.06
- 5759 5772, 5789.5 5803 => 1.05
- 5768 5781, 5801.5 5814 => 1.03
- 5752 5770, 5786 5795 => 1.01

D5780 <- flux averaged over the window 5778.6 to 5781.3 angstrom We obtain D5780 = 62.3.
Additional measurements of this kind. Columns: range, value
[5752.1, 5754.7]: 61.5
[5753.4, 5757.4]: 62.2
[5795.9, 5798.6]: 66.2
